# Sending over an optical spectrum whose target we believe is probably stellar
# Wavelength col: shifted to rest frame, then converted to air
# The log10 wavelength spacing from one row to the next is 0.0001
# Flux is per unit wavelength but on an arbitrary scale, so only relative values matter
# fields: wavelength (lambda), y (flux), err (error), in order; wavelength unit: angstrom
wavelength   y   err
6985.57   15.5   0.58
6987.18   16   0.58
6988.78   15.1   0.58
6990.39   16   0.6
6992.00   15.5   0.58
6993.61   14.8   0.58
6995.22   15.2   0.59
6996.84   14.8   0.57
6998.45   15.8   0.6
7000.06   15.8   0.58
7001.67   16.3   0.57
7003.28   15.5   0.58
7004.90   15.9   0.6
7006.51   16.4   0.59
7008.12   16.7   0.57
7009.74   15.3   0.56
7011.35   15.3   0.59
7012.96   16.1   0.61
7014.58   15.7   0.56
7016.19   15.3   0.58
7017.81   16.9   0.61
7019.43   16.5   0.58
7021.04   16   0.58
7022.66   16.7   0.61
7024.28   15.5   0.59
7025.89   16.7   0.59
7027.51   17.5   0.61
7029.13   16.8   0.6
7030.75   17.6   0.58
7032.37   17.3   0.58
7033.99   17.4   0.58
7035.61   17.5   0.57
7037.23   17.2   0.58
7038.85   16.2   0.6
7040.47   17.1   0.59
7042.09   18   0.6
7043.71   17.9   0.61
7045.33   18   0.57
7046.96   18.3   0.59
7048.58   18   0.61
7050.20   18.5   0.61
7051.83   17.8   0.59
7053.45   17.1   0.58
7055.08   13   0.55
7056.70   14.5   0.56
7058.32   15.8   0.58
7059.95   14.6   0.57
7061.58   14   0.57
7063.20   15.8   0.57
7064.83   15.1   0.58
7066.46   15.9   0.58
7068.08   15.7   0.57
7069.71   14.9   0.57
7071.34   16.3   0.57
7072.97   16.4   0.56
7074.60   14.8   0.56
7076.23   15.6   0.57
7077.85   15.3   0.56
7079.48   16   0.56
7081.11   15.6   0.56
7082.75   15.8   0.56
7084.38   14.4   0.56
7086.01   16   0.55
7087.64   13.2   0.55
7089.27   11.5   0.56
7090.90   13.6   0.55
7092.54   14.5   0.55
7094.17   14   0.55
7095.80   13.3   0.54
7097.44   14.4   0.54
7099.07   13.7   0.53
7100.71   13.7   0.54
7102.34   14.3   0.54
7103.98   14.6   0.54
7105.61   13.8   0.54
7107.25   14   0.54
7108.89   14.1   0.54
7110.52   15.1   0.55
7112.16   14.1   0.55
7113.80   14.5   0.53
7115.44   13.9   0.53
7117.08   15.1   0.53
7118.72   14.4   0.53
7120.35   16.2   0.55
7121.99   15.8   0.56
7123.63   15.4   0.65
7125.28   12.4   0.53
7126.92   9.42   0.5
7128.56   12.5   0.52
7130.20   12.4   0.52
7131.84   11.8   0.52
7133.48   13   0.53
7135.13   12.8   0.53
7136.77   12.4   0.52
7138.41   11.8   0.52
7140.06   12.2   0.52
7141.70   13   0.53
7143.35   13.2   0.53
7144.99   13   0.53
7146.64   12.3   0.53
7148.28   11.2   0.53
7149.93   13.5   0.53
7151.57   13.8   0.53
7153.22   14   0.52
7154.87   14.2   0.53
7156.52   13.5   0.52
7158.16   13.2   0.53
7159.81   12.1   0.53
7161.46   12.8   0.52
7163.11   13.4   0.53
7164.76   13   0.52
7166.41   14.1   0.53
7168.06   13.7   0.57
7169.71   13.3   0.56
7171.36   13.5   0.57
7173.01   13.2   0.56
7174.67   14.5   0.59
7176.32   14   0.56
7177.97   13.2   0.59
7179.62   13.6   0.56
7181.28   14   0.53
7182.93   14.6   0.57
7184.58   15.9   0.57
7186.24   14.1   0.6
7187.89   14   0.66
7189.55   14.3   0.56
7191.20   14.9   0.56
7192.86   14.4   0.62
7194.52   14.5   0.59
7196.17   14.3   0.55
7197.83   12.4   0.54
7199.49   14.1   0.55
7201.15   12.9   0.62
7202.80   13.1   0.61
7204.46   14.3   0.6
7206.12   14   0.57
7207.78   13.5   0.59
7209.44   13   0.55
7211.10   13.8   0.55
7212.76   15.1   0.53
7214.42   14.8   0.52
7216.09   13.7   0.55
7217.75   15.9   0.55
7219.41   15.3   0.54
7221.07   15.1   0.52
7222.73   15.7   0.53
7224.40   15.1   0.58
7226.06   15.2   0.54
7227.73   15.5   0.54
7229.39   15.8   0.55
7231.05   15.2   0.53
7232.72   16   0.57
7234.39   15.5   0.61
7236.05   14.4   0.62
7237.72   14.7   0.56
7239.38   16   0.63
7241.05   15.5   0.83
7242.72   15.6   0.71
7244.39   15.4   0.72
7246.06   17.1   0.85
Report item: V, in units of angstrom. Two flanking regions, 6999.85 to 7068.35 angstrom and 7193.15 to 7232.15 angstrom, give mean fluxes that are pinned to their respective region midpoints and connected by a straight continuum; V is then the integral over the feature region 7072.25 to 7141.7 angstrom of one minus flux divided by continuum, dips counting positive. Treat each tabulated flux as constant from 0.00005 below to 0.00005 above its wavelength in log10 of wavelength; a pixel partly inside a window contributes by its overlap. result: 7.3 angstrom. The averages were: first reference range 16.4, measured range 14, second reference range 14.5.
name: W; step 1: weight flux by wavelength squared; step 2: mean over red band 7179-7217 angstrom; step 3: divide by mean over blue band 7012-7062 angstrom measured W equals 0.9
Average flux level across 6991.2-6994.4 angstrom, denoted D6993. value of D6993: 15.2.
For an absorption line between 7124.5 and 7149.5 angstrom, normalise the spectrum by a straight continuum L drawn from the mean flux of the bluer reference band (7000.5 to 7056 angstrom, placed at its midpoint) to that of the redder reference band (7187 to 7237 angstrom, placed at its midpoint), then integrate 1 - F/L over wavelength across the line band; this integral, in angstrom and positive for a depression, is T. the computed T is 5.1 angstrom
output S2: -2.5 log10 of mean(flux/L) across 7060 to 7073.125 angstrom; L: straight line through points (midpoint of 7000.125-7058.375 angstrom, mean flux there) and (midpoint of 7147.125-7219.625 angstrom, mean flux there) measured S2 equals 0.037 mag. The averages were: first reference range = 16.6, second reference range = 13.8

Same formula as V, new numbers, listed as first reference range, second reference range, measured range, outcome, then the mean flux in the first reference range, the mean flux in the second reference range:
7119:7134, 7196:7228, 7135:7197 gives 1.1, 13.3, 14.3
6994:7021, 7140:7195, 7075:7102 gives 0.5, 15.8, 13.6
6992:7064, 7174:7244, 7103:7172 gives 8.5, 16.3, 14.6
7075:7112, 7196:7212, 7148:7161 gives 0.6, 14.4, 13.5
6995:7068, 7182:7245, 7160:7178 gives 1.9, 16.3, 14.7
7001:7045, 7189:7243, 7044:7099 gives 2.5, 16.6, 14.6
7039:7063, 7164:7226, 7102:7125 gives 1.3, 16.6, 14.1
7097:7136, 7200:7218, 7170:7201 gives -0.3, 13.8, 13.9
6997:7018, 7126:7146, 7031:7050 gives -3.3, 15.9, 12.3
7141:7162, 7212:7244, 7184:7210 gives 0.7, 13.1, 15.3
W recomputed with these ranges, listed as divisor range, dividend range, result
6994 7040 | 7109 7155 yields 0.85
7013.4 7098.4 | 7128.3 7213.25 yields 0.87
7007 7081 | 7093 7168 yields 0.85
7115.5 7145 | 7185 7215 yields 1.08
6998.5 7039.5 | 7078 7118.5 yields 0.89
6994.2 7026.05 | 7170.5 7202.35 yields 0.93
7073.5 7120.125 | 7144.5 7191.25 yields 0.96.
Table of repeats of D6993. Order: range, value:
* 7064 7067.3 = 15.5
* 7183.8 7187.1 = 15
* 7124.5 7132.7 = 11.7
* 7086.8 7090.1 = 12.4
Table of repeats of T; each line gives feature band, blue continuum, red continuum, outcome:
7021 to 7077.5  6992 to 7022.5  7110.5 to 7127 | -4.3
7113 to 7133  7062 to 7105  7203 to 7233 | 1.5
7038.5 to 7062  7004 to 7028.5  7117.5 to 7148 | -2.1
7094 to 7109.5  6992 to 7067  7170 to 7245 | 1.6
